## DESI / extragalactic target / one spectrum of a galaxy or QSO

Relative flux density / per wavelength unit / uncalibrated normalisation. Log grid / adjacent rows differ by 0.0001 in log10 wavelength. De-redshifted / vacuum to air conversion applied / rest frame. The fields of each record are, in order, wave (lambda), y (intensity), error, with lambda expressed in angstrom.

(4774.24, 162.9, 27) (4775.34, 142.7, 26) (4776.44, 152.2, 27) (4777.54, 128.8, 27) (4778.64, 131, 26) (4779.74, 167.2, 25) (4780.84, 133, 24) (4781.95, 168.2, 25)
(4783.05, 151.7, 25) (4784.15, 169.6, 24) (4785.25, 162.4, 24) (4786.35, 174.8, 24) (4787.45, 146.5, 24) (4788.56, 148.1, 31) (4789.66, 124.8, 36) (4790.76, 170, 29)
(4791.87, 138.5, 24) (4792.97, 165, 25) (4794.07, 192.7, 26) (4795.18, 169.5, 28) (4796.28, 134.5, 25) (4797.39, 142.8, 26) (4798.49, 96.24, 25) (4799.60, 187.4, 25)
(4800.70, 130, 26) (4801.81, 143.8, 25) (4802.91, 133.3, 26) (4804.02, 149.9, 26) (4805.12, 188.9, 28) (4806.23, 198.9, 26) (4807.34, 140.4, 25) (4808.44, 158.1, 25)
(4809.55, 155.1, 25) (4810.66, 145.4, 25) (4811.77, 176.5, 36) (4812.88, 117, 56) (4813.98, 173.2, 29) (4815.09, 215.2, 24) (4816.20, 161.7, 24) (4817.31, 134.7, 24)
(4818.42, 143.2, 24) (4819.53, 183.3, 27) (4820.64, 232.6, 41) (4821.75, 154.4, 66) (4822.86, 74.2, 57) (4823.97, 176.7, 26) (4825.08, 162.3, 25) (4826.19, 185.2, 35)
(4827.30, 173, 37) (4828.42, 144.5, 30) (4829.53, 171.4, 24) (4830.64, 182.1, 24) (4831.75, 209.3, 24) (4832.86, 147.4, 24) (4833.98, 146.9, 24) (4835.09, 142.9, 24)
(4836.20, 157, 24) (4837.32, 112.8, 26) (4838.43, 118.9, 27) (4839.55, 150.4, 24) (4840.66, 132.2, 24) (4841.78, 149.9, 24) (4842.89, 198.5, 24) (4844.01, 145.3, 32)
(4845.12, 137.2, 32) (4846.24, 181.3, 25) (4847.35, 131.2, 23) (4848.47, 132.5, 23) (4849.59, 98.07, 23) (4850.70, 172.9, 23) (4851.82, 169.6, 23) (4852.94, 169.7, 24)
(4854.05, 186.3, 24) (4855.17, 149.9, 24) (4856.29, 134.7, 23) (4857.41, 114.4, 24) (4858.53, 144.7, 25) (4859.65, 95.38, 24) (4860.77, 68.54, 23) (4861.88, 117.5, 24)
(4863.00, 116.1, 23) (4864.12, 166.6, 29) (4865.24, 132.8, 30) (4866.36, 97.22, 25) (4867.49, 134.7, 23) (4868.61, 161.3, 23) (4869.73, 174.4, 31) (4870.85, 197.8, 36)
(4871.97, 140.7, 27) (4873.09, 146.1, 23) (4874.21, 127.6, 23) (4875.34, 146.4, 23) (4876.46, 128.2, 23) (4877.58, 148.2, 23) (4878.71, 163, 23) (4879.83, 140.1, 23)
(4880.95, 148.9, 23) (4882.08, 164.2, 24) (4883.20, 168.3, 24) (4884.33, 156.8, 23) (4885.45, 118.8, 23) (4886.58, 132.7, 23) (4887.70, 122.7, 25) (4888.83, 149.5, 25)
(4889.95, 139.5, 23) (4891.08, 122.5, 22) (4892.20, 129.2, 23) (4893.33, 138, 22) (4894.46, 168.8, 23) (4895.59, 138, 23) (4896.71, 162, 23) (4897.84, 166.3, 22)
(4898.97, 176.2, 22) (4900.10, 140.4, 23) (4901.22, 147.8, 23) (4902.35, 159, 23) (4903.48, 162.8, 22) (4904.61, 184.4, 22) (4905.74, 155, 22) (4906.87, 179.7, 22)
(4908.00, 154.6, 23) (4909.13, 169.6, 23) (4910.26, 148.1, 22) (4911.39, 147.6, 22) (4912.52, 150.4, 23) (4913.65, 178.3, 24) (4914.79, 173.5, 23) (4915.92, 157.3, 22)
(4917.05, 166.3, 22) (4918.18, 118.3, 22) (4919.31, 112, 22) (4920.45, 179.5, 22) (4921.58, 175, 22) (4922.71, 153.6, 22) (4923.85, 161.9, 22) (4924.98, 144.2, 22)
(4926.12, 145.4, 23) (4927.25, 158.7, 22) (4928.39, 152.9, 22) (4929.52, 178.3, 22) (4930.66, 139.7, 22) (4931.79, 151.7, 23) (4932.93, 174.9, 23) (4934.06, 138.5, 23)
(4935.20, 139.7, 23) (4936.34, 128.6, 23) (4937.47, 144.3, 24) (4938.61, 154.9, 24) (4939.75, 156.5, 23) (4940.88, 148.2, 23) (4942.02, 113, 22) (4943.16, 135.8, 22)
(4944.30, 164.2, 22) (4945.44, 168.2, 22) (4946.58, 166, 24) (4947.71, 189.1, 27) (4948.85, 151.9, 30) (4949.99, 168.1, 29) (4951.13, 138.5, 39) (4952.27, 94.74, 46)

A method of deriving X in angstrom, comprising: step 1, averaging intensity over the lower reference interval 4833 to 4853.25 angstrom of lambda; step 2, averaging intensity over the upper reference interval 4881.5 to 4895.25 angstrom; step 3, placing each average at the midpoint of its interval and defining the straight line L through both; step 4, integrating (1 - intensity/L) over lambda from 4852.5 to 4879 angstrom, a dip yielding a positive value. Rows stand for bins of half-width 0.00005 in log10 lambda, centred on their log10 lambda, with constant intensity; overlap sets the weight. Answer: 0.9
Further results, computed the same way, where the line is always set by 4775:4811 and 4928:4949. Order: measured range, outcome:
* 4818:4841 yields -0.7 angstrom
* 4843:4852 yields 0.3 angstrom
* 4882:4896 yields 1.0 angstrom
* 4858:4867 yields 2.1 angstrom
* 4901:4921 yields -0.7 angstrom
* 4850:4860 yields 0.2 angstrom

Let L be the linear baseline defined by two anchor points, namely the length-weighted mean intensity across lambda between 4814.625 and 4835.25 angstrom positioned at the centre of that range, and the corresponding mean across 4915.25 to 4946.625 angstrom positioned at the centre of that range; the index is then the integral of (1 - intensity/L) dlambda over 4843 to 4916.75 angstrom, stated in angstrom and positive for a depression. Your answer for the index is 4.6 angstrom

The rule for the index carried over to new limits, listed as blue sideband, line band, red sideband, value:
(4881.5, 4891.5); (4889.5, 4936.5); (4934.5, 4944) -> -4.3 angstrom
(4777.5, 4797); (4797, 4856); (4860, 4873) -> -4.1 angstrom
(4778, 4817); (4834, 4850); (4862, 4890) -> 0.7 angstrom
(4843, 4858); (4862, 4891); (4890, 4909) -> 1.6 angstrom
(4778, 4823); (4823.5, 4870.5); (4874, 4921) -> 1.9 angstrom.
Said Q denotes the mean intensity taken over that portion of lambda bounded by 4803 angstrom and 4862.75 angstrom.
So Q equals 153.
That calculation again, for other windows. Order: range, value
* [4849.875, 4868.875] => 136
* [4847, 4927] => 148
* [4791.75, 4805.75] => 152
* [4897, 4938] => 156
